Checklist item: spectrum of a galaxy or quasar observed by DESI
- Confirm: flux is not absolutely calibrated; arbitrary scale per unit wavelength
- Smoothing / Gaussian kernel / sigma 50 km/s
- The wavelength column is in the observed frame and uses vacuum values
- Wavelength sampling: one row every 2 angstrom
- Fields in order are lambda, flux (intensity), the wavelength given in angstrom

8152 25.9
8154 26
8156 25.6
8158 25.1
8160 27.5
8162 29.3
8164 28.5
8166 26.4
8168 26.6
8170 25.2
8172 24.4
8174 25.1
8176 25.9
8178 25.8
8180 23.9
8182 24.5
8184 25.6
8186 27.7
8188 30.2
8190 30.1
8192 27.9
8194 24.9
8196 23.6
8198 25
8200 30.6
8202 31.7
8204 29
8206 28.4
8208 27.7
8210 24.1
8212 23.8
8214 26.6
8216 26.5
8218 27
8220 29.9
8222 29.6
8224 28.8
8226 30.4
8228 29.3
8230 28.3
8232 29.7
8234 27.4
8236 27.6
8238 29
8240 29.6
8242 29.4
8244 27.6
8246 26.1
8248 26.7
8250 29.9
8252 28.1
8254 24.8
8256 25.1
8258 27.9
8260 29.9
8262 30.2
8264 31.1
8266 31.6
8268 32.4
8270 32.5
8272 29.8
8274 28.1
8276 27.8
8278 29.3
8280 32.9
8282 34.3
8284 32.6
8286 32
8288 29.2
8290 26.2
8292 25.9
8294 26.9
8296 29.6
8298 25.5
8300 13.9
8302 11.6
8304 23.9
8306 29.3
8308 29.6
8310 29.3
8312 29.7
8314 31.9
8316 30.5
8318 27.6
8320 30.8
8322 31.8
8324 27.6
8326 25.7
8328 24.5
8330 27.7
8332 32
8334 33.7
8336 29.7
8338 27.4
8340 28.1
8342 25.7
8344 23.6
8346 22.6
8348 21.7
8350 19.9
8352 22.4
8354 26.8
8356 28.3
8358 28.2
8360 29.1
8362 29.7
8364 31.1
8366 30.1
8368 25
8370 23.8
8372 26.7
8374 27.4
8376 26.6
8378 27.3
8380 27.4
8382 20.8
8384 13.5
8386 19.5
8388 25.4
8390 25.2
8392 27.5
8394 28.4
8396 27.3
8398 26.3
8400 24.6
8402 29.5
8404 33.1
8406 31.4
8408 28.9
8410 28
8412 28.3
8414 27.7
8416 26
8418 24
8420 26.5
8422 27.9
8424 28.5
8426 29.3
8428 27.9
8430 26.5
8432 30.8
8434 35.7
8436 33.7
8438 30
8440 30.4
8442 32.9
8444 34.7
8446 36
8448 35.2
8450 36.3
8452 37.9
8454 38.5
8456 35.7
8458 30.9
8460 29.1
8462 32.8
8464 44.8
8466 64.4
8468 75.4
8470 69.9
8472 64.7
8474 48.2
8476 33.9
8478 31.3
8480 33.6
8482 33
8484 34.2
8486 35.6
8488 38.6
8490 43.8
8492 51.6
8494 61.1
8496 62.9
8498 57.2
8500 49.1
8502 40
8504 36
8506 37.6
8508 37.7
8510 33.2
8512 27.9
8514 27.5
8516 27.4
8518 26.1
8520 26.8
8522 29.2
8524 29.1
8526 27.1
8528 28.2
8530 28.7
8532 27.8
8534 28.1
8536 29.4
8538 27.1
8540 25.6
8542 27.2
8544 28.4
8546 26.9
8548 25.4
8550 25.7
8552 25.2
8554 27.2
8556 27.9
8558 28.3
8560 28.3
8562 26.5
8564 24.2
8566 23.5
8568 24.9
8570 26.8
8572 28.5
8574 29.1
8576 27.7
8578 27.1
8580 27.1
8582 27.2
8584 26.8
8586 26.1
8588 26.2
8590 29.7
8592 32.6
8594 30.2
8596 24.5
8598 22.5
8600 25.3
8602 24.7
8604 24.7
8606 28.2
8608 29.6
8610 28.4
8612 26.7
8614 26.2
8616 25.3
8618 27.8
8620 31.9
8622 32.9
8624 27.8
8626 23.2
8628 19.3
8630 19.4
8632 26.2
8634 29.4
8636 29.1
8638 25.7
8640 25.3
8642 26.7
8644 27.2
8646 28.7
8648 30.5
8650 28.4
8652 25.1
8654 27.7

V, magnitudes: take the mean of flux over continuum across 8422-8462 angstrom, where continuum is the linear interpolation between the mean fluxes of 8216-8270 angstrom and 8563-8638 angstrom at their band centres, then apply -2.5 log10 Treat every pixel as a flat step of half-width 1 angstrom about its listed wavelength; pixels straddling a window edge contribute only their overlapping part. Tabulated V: -0.18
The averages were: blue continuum 28.8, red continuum 26.8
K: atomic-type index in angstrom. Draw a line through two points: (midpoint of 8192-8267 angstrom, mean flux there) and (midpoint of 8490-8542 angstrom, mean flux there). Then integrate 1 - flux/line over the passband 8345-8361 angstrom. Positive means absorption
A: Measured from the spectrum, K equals 3.2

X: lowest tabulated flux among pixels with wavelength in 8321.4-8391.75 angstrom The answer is 13.5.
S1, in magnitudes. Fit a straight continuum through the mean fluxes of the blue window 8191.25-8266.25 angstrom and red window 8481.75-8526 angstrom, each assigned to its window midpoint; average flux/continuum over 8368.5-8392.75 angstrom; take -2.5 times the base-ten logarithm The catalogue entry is 0.356 mag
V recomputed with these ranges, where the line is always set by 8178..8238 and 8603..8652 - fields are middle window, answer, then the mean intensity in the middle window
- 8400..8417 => -0.060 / 28.8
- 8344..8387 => 0.093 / 25.1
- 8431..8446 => -0.202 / 32.8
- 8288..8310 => 0.115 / 24.7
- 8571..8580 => -0.037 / 28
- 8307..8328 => -0.069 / 29.2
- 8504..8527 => -0.117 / 30.2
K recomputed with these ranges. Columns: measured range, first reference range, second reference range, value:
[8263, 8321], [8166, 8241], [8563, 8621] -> -2.6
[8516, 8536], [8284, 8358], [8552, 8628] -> -0.7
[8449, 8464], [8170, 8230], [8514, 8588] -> -4.4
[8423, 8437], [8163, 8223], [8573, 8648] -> -1.8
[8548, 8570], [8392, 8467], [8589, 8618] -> 1.7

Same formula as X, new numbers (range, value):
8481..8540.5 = 25.6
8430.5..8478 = 29.1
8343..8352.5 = 19.9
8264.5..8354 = 11.6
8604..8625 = 24.7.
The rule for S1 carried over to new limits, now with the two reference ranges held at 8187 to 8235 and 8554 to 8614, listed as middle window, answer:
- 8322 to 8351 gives 0.04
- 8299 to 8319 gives 0.08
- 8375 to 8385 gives 0.19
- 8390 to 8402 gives 0.02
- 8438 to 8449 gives -0.22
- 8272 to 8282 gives -0.08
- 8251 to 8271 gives -0.06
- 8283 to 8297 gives -0.05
